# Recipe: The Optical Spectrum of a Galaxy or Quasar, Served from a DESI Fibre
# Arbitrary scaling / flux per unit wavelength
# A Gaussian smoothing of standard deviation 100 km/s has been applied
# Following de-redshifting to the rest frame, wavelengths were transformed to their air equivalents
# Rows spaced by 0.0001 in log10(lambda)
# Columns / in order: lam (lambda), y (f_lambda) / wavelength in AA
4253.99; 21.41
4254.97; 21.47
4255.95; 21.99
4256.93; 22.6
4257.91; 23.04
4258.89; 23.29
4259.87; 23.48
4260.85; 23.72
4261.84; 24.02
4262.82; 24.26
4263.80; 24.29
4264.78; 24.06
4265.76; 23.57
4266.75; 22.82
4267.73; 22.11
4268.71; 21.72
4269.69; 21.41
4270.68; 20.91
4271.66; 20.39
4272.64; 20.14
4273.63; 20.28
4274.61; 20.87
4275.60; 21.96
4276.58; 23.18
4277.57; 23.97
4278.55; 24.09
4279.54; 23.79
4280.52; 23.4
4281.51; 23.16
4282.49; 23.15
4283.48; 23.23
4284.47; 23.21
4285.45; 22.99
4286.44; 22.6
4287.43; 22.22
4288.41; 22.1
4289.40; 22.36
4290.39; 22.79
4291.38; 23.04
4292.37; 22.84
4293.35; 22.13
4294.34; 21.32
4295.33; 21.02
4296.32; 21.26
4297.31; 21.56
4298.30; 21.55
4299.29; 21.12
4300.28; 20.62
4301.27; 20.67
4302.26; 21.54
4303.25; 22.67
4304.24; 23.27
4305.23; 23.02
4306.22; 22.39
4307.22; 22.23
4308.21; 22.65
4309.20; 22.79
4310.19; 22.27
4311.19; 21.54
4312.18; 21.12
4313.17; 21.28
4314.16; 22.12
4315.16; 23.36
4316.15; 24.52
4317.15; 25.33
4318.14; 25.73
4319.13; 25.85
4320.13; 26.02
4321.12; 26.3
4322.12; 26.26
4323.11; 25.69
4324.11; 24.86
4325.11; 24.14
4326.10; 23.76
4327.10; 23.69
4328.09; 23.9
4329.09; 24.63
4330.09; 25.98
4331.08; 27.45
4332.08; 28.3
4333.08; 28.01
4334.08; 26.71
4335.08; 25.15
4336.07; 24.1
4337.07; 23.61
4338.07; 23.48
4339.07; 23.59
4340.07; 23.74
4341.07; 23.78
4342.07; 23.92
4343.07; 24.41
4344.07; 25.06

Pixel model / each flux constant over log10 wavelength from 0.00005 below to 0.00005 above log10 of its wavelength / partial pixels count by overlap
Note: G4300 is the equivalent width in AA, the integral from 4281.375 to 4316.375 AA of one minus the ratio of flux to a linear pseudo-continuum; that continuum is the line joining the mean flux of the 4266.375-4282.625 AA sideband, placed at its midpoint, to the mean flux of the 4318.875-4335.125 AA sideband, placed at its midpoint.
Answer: 2.3 AA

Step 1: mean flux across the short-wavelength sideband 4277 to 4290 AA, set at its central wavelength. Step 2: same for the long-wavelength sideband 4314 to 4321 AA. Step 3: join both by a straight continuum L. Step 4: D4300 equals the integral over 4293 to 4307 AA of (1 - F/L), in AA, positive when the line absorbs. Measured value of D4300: 1.3 AA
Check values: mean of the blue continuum 23.1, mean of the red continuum 24.9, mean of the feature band 21.7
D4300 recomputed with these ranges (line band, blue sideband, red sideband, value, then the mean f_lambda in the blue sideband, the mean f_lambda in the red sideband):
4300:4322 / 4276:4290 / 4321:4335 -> 1.4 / 23.1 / 25.6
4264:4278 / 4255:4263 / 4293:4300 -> 0.4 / 23.1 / 21.4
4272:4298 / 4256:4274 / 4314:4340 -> 1.1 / 22.6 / 25.1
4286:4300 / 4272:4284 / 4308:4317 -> 0.4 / 22.6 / 22.5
